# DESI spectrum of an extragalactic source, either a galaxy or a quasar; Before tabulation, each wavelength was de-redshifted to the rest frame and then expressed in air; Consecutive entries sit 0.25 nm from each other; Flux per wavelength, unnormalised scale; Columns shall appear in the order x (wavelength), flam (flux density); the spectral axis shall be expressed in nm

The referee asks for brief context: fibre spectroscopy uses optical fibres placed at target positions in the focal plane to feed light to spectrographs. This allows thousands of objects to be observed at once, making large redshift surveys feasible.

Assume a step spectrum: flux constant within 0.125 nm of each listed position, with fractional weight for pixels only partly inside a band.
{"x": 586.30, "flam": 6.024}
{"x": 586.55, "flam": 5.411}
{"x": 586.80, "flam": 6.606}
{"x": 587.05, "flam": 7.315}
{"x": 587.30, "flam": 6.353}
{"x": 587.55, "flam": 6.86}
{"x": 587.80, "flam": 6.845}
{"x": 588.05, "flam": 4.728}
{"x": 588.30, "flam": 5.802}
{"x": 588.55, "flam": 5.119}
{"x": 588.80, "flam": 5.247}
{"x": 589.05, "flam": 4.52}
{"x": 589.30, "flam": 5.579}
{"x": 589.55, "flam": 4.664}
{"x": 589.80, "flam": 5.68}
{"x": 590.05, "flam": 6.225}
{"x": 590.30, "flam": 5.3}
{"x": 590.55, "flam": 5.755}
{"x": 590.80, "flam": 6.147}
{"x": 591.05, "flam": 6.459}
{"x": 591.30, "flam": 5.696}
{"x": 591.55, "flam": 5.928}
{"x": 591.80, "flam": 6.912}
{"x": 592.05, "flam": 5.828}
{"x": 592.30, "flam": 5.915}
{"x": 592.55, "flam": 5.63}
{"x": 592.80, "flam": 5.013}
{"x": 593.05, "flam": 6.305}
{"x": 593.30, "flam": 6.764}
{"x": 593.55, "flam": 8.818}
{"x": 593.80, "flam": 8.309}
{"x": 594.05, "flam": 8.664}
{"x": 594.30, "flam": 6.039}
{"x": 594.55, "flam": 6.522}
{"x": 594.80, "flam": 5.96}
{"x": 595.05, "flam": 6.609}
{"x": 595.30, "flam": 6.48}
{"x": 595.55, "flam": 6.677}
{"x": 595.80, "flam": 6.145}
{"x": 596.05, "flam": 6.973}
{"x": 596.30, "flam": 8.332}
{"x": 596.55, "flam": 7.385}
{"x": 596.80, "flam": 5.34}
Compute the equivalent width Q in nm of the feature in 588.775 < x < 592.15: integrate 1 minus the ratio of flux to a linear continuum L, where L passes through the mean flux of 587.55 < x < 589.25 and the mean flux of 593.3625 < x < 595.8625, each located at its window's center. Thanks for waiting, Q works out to 0.16 nm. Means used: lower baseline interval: 5.49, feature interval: 5.72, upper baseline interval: 7.04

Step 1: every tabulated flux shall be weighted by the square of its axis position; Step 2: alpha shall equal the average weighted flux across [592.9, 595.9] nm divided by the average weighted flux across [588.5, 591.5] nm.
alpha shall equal 1.27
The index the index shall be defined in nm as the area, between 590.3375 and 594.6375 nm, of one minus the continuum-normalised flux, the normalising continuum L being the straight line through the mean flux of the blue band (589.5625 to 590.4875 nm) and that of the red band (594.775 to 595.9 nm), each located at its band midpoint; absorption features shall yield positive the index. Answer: -0.36 nm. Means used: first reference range 5.61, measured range 6.49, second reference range 6.42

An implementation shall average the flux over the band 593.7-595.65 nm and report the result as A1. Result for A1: 6.89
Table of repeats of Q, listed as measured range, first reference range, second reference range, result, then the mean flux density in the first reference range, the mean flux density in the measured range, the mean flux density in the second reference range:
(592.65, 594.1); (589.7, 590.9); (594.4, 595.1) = -0.24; 5.82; 7.21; 6.33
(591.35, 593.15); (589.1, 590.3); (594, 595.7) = 0.03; 5.45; 5.92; 6.61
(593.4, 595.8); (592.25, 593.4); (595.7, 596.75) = -0.21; 5.91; 7.07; 7.1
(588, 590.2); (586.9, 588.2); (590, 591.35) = 0.31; 6.41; 5.3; 5.93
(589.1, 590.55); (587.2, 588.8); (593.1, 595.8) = 0.17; 5.89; 5.46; 7.02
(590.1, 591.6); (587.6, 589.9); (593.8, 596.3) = 0.00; 5.4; 5.9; 6.84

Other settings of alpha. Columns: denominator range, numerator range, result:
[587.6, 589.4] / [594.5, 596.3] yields 1.24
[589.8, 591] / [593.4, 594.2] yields 1.46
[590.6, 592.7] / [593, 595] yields 1.20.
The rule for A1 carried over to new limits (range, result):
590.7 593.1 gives 5.97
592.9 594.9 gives 7.16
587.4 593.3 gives 5.77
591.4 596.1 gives 6.59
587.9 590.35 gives 5.3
